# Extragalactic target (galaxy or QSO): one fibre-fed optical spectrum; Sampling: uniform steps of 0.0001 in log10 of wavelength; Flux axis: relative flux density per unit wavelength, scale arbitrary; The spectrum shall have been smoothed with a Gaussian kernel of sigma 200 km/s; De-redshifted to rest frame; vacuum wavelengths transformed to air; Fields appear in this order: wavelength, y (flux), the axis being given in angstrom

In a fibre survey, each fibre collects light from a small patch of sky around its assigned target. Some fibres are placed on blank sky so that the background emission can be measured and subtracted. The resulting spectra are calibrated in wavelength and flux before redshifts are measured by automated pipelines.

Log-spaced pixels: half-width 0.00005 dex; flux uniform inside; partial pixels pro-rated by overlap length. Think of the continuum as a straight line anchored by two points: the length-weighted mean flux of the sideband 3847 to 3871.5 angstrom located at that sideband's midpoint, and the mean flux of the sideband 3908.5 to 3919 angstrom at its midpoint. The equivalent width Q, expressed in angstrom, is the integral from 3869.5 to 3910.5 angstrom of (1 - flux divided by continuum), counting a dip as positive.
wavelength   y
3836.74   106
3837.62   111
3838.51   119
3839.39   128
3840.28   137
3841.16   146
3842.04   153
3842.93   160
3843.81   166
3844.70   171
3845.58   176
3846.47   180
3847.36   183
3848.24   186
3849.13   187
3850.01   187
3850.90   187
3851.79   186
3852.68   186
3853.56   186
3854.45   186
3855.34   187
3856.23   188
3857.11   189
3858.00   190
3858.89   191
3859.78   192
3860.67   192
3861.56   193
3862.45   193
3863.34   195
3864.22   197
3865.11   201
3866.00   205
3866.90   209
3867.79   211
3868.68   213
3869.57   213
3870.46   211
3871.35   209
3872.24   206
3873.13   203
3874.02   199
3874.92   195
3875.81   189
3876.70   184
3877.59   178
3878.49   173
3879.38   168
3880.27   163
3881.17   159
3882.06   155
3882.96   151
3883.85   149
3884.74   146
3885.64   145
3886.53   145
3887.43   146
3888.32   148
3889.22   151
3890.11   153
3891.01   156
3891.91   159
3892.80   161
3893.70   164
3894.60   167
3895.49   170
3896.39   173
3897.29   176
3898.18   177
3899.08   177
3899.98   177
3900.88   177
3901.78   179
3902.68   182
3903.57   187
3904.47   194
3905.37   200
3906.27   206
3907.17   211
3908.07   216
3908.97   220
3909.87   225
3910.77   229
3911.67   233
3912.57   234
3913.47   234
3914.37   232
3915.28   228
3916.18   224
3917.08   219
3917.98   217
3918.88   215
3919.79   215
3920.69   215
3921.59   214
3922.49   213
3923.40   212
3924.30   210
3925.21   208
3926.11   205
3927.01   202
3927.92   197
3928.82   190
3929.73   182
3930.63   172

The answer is 6.6 angstrom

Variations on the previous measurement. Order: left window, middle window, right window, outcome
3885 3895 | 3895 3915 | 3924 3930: -3.2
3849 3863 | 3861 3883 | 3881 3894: -2.7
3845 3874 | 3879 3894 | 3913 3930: 3.6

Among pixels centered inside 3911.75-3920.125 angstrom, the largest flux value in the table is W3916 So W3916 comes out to 234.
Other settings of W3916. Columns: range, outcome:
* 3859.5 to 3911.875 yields 233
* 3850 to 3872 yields 213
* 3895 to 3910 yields 225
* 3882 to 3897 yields 173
